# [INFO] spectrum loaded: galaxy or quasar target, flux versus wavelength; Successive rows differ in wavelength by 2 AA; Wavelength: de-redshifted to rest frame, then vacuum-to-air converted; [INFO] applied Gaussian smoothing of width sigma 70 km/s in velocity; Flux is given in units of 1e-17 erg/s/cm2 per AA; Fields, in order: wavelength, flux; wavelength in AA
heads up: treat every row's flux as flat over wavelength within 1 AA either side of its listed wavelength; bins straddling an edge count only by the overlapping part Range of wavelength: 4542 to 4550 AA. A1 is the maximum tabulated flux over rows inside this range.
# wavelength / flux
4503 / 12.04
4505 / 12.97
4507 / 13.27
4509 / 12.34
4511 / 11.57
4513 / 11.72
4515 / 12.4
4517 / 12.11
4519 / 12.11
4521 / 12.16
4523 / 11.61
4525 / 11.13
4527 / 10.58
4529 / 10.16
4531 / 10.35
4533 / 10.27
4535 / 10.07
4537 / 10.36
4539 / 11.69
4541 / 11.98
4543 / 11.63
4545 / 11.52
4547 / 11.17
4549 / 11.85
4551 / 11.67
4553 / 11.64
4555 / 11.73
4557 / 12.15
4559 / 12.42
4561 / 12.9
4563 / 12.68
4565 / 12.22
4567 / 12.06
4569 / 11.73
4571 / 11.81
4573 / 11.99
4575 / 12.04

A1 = 11.85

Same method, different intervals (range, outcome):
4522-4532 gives 11.61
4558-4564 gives 12.9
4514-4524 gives 12.4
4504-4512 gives 13.27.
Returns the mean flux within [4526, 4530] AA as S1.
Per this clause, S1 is 10.4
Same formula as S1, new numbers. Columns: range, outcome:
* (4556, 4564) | 12.5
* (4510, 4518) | 11.9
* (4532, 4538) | 10.2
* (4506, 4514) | 12.2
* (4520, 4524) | 11.9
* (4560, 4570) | 12.3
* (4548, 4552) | 11.8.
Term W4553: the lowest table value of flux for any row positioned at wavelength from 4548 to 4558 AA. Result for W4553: 11.64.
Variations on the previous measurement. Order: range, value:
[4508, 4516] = 11.57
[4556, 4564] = 12.15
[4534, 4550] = 10.07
